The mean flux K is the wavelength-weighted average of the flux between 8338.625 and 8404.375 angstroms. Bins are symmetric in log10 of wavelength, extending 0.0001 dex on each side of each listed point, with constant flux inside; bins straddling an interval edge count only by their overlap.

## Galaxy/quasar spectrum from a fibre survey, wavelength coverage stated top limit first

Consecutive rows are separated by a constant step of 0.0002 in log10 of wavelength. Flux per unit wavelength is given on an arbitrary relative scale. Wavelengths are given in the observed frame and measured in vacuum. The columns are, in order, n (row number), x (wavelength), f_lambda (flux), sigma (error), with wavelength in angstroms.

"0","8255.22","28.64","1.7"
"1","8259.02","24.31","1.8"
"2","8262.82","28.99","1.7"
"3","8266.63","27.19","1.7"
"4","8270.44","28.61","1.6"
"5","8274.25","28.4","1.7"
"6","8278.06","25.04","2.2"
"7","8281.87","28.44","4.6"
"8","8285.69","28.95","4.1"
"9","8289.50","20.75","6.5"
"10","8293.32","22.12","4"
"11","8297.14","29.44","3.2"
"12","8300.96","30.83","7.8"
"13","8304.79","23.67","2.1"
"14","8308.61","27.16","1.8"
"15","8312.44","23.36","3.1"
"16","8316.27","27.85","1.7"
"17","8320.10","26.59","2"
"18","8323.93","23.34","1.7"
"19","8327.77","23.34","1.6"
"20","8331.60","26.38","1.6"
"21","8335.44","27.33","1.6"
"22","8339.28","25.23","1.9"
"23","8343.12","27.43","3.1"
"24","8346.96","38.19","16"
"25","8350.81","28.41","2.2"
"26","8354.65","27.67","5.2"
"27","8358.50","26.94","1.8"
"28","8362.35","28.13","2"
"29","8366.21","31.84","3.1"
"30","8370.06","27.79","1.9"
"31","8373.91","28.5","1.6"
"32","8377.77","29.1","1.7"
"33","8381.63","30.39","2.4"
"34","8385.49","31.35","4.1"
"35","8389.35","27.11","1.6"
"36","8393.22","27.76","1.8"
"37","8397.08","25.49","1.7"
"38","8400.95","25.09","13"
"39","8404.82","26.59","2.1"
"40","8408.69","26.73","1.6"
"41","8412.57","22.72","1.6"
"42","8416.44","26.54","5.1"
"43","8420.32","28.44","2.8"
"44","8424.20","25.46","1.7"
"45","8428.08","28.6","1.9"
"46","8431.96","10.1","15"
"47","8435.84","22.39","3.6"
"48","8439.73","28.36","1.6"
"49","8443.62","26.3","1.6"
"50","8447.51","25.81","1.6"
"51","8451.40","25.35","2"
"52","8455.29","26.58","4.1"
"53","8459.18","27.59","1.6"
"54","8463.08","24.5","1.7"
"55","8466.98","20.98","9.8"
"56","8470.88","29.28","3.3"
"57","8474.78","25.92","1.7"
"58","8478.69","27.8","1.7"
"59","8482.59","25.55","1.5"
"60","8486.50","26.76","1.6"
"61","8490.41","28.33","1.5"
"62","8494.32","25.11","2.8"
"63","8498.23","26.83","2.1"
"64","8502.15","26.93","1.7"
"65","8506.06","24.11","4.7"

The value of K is 28.6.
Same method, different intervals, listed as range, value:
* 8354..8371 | 28.6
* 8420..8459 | 24.7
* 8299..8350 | 27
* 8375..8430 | 27.3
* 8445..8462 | 26.2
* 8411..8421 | 25.7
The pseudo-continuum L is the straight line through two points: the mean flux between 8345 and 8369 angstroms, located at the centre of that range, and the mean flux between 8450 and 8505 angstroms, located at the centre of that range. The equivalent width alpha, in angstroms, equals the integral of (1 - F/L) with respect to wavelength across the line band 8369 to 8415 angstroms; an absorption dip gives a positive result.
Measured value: 2.59 angstroms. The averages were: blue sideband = 30.1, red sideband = 26.2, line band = 27.4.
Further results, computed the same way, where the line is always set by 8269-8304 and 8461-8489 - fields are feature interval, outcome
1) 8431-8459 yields 1.9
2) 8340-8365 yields -2.7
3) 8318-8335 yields 0.9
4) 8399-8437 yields 2.7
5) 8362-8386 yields -2.9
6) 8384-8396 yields -1.0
